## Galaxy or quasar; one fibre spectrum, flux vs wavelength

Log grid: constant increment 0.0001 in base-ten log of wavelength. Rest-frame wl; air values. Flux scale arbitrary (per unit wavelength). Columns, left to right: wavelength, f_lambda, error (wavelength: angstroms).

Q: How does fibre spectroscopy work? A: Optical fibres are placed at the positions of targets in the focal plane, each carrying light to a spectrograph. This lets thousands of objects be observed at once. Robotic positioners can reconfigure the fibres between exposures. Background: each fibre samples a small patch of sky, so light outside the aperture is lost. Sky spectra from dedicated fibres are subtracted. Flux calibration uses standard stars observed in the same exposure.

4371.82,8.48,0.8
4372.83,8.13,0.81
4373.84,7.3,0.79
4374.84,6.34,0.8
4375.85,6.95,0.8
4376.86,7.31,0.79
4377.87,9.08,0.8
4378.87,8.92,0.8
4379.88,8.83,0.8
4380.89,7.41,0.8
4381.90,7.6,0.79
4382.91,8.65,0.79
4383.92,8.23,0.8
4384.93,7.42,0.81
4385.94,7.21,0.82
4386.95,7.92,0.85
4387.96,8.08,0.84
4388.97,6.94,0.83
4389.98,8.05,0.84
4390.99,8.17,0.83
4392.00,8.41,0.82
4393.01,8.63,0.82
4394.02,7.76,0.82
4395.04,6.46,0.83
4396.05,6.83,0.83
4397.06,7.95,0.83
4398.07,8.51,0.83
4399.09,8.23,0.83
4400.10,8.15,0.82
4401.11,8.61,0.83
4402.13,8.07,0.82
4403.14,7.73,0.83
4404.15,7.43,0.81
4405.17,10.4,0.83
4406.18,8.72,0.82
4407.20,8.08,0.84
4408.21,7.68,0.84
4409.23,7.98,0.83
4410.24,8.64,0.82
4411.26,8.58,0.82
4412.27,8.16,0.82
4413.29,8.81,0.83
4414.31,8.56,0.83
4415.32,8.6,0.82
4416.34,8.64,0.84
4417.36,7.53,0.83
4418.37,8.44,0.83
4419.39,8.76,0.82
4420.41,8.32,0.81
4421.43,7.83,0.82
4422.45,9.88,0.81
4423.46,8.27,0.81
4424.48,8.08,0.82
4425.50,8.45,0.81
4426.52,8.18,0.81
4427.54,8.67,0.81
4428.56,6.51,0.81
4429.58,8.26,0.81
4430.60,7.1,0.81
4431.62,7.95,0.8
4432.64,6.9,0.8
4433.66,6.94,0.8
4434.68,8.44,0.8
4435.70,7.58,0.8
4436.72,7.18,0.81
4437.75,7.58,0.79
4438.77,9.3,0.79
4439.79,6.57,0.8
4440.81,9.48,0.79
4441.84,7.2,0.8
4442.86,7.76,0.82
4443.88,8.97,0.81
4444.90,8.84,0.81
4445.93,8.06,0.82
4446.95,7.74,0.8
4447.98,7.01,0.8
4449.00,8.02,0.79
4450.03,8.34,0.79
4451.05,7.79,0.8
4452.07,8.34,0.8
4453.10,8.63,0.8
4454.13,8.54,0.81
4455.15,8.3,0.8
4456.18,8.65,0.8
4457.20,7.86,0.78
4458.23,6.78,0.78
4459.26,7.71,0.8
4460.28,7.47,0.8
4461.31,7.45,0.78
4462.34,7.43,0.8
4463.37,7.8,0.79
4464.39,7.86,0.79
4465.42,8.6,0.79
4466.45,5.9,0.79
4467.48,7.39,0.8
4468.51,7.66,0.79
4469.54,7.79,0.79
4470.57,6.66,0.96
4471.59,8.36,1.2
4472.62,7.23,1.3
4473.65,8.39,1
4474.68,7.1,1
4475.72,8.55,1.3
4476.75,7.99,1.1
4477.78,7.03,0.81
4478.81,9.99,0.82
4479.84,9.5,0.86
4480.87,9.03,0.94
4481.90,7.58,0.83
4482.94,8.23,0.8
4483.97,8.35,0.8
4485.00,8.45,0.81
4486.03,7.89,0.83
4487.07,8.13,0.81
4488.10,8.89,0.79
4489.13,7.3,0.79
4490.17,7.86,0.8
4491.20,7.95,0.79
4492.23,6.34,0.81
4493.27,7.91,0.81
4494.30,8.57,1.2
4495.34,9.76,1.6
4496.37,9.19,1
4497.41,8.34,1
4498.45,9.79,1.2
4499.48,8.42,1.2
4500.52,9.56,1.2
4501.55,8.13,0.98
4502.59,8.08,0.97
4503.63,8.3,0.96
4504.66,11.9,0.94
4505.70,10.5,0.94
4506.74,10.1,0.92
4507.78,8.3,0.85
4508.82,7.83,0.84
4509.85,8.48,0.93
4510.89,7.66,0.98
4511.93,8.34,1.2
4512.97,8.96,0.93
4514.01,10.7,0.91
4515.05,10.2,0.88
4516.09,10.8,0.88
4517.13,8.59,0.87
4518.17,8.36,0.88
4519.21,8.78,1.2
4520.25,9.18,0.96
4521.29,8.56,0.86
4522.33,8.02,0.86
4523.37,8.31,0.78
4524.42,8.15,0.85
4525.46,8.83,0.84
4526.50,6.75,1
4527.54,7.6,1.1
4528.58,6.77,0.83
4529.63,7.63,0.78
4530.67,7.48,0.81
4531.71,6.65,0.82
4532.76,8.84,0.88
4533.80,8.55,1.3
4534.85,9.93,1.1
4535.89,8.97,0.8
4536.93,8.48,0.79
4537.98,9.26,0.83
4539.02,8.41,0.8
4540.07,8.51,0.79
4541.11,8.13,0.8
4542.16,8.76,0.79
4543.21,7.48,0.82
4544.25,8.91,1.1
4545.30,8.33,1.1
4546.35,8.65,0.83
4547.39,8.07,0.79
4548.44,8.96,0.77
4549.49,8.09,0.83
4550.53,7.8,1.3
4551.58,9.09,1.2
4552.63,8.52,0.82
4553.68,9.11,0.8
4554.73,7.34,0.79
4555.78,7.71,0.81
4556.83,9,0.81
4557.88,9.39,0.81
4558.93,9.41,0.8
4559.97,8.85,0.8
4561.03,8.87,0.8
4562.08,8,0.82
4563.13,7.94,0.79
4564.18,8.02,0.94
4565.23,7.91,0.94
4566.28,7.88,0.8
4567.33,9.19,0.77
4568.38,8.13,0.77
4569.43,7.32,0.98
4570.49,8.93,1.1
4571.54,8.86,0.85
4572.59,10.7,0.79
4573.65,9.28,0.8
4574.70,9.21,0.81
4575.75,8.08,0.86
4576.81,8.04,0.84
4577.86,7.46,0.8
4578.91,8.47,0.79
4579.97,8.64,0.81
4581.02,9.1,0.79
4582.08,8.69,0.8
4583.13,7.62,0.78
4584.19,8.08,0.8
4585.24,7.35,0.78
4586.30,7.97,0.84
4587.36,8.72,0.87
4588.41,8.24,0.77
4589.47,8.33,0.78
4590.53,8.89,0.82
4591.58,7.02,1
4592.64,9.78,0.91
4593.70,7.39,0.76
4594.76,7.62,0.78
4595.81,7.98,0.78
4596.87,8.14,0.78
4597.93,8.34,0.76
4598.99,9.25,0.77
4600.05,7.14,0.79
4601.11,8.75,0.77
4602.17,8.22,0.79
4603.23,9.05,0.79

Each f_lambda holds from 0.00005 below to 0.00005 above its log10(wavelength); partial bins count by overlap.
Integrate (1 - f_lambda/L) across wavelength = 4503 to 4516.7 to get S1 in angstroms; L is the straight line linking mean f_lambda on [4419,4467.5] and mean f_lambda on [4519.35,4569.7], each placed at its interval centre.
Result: -2.0 angstroms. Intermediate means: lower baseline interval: 7.93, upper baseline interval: 8.34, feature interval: 9.37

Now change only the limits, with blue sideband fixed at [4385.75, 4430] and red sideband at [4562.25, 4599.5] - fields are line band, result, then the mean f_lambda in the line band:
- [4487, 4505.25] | -0.7 angstroms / 8.6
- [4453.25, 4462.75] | 0.4 angstroms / 7.83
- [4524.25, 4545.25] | 0.2 angstroms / 8.21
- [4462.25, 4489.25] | 0.8 angstroms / 7.99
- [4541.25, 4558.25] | -0.2 angstroms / 8.43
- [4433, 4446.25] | 0.4 angstroms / 7.98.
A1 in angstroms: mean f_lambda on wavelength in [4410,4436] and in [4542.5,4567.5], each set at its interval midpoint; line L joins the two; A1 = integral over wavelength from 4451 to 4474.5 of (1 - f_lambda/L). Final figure 1.4 angstroms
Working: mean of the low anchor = 8.16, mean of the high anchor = 8.43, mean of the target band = 7.76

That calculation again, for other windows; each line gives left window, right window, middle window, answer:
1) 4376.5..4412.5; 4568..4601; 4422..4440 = 0.5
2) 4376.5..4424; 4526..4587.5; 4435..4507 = 0.8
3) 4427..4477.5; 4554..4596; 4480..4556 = -3.8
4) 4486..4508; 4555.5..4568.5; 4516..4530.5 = 0.7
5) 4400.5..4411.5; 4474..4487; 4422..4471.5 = 2.7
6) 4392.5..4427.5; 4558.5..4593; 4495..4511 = -1.3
